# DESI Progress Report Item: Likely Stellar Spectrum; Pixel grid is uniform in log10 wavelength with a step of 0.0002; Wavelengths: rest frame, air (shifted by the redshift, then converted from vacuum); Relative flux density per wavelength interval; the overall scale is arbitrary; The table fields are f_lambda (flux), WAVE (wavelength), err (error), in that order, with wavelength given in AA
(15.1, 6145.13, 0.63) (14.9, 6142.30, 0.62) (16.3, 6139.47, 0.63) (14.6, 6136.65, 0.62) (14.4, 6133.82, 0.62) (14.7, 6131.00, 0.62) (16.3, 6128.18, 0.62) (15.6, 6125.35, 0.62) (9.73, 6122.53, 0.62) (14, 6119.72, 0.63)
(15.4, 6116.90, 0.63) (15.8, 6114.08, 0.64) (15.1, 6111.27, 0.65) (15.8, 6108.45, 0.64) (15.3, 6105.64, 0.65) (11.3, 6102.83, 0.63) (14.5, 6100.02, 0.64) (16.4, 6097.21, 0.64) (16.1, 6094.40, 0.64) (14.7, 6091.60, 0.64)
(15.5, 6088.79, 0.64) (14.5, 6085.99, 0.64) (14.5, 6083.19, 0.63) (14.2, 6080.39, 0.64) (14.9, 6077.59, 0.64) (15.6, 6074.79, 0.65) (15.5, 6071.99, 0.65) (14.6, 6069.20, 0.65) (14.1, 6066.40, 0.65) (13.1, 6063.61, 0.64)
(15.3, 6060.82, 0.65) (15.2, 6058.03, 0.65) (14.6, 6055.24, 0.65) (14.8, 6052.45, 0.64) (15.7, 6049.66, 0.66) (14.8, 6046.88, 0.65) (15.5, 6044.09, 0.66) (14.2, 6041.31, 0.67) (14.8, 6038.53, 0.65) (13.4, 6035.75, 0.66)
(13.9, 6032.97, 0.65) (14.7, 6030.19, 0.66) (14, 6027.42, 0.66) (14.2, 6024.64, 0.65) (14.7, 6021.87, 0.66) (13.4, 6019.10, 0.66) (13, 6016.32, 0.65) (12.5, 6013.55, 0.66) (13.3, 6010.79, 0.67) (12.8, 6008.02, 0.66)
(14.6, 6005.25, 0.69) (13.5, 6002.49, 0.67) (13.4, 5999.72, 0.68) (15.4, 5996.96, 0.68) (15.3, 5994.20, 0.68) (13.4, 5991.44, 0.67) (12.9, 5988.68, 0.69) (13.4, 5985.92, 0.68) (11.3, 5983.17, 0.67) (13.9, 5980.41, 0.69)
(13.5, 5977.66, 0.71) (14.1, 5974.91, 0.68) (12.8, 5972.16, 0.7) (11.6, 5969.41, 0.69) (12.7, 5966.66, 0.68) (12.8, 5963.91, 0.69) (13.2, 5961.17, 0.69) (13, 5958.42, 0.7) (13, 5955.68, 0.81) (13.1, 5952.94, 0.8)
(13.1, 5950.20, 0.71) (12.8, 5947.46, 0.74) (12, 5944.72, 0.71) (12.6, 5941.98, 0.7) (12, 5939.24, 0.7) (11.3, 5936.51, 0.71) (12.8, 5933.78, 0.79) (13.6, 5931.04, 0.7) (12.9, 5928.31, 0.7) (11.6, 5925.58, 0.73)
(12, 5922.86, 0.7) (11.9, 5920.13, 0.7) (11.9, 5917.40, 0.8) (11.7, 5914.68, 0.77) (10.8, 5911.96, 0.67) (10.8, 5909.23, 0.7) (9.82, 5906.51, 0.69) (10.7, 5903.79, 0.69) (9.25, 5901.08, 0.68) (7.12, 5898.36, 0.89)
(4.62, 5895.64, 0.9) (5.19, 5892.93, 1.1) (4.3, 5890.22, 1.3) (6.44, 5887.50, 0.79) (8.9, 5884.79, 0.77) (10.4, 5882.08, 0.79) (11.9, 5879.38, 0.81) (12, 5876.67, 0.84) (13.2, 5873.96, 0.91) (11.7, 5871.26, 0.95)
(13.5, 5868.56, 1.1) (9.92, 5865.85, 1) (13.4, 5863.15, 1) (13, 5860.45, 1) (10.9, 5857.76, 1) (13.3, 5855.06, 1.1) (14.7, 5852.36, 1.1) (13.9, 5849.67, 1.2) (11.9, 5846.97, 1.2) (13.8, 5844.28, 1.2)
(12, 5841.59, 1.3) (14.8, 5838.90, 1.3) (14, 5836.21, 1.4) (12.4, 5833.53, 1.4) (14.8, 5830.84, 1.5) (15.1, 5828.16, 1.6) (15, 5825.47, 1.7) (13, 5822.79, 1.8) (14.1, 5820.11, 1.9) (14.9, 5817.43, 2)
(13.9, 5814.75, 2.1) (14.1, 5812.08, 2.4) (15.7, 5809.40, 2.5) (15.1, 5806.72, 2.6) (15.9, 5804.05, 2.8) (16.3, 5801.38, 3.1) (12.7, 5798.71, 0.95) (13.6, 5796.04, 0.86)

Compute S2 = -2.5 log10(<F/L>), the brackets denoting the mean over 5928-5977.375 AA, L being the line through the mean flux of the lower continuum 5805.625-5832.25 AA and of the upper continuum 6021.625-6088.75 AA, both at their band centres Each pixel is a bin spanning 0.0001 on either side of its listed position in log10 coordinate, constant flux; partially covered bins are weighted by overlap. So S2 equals 0.147 mag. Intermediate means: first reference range 14.6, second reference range 14.6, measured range 12.8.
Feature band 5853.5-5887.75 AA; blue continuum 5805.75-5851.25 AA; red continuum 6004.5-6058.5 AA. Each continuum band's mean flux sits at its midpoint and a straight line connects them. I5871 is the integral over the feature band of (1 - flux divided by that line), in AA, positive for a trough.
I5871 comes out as 6.0 AA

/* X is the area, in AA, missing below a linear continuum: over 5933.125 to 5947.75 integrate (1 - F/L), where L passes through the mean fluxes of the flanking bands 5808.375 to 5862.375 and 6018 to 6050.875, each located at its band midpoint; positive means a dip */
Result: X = 2.0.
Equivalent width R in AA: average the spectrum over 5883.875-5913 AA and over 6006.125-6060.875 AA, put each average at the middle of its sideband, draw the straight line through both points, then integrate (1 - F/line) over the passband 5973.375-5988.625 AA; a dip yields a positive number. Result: -1.9 AA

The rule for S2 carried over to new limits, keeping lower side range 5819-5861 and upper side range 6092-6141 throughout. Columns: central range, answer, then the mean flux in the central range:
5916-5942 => 0.142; 12.2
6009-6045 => 0.034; 13.9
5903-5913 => 0.301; 10.5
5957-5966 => 0.090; 13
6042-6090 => -0.020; 14.8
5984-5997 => 0.030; 13.8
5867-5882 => 0.122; 12.3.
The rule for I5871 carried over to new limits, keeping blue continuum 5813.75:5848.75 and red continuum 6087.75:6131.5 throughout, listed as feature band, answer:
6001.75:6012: 0.6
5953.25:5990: 3.5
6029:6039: 0.3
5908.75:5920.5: 2.2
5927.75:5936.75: 0.9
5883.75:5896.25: 7.2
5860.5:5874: 1.6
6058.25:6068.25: 0.2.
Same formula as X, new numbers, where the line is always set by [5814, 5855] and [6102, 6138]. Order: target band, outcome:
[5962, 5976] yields 1.4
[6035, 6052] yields -0.5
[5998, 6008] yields 0.4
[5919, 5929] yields 1.4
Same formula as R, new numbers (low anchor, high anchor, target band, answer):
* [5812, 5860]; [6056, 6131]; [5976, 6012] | 1.8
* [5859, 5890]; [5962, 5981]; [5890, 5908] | 6.3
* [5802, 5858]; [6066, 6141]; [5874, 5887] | 3.1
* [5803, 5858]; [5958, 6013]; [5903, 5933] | 4.4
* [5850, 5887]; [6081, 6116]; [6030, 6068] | -0.7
